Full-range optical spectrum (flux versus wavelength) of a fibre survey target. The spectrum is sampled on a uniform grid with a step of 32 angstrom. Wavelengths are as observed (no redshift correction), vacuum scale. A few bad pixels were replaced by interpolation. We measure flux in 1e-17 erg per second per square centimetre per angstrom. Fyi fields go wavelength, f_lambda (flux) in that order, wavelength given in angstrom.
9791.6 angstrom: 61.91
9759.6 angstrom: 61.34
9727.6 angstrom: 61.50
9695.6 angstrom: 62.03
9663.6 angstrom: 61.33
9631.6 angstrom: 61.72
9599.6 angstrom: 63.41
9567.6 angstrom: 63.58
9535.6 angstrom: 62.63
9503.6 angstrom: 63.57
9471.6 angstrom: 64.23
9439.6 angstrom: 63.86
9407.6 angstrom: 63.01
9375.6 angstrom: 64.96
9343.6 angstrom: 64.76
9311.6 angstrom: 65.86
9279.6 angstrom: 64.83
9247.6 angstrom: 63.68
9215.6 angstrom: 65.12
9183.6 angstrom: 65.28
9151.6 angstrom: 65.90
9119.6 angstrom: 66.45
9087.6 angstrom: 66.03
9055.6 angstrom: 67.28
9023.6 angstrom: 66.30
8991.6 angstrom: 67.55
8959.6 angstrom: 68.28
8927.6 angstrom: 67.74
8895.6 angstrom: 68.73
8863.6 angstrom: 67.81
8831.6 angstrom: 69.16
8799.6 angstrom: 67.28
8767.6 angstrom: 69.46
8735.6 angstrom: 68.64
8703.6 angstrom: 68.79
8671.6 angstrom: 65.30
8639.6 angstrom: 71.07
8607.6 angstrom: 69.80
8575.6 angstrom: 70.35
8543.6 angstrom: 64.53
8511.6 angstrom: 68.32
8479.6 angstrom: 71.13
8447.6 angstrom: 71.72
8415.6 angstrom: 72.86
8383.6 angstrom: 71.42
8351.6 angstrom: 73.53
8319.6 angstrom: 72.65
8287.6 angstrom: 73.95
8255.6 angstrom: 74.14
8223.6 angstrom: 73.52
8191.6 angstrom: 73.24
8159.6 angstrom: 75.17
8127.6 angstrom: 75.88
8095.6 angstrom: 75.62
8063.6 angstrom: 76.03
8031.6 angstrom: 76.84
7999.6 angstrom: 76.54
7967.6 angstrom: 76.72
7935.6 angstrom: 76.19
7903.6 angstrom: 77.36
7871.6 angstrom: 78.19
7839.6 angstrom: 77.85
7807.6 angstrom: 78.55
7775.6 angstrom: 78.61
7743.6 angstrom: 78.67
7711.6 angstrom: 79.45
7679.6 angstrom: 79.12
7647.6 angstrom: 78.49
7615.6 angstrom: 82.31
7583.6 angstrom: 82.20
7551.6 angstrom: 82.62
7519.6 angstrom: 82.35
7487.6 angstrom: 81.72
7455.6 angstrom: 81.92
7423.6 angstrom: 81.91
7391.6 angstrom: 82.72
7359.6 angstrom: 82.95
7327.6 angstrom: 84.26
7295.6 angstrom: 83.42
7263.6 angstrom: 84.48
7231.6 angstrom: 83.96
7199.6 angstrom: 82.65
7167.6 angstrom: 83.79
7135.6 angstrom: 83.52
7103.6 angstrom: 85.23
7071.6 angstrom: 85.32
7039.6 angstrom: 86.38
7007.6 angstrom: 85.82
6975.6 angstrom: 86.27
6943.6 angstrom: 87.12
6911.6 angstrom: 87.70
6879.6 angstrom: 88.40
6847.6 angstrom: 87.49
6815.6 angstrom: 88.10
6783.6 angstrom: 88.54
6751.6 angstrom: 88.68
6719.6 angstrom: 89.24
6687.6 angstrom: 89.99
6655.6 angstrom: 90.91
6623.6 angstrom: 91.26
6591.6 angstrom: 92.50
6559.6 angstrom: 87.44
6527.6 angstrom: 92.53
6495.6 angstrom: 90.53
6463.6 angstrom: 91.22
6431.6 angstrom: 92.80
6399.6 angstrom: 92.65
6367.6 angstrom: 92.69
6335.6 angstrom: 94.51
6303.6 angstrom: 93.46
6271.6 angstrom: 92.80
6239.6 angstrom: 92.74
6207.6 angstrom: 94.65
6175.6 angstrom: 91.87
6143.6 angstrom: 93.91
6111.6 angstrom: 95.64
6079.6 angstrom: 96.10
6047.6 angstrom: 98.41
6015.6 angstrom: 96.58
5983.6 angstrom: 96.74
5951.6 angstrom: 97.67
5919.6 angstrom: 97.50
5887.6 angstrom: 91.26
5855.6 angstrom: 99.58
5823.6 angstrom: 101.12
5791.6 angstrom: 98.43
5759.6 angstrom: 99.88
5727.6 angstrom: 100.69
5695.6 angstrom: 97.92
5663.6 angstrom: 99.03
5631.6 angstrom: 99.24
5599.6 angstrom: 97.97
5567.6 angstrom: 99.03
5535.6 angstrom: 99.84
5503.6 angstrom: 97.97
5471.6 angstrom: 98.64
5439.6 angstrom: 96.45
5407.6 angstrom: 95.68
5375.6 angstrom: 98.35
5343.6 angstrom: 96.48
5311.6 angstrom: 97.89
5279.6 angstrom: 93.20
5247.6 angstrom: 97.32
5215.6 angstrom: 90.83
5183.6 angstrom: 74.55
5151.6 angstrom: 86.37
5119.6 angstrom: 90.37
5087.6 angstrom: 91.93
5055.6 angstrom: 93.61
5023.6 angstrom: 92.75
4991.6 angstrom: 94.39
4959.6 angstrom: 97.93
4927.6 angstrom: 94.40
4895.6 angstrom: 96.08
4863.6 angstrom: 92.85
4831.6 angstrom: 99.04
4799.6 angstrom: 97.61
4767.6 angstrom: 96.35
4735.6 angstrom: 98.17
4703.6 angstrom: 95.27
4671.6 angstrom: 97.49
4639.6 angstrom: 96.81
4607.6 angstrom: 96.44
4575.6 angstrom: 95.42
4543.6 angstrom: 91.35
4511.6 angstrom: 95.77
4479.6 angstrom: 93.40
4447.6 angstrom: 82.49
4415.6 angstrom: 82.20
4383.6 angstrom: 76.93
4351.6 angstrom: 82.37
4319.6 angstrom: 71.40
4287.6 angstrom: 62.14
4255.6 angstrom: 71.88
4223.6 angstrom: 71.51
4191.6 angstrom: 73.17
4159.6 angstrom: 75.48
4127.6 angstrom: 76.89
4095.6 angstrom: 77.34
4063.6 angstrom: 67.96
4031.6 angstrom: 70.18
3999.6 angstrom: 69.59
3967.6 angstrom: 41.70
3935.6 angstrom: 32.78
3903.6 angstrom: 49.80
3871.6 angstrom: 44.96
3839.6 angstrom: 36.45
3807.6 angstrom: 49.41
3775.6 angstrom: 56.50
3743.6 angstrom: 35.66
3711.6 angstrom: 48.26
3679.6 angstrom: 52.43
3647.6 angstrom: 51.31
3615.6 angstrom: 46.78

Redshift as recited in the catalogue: 0.000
